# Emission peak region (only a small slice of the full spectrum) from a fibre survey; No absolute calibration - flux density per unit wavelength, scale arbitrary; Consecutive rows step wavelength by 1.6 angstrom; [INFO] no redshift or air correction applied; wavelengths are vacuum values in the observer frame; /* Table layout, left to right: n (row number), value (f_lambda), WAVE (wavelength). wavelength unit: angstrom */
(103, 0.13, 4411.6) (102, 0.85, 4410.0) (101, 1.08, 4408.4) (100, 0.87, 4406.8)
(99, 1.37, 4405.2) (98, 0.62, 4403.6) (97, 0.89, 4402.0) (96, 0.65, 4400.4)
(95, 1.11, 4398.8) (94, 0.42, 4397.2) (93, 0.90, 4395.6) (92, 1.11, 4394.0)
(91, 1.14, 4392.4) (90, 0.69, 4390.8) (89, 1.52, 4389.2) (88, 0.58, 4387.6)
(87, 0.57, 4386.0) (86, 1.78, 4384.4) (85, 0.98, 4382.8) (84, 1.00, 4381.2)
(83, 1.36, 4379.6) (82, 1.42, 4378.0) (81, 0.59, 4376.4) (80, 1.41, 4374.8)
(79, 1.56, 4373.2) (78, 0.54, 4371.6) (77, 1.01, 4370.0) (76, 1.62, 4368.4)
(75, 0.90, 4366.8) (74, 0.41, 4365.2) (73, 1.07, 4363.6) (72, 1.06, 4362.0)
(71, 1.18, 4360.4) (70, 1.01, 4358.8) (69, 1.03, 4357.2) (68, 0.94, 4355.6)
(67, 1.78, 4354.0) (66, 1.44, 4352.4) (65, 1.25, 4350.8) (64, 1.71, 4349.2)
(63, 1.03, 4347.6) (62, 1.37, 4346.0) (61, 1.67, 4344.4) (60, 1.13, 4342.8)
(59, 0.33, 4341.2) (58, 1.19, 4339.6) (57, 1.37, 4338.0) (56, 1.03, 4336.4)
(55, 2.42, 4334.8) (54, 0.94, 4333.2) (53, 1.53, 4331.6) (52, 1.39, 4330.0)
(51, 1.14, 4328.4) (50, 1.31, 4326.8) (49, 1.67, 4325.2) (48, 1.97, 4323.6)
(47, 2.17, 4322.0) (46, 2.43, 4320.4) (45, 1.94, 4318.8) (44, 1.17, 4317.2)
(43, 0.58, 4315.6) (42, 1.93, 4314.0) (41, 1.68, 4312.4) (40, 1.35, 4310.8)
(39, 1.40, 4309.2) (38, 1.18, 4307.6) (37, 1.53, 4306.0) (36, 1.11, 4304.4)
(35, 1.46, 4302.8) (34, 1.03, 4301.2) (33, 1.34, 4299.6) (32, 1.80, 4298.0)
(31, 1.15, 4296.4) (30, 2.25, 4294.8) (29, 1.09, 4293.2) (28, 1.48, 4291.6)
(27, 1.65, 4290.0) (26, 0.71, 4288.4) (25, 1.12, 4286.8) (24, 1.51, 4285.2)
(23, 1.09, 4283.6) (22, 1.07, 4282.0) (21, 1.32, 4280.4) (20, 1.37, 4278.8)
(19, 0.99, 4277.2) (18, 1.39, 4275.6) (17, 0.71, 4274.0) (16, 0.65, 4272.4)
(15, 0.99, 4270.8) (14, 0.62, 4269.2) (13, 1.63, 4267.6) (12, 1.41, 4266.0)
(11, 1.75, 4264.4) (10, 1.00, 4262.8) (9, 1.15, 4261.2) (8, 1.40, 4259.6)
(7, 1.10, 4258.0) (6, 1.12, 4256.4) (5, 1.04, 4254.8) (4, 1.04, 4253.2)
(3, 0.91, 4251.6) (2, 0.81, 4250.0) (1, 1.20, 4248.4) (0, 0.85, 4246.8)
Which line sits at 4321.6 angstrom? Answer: C III] 1909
